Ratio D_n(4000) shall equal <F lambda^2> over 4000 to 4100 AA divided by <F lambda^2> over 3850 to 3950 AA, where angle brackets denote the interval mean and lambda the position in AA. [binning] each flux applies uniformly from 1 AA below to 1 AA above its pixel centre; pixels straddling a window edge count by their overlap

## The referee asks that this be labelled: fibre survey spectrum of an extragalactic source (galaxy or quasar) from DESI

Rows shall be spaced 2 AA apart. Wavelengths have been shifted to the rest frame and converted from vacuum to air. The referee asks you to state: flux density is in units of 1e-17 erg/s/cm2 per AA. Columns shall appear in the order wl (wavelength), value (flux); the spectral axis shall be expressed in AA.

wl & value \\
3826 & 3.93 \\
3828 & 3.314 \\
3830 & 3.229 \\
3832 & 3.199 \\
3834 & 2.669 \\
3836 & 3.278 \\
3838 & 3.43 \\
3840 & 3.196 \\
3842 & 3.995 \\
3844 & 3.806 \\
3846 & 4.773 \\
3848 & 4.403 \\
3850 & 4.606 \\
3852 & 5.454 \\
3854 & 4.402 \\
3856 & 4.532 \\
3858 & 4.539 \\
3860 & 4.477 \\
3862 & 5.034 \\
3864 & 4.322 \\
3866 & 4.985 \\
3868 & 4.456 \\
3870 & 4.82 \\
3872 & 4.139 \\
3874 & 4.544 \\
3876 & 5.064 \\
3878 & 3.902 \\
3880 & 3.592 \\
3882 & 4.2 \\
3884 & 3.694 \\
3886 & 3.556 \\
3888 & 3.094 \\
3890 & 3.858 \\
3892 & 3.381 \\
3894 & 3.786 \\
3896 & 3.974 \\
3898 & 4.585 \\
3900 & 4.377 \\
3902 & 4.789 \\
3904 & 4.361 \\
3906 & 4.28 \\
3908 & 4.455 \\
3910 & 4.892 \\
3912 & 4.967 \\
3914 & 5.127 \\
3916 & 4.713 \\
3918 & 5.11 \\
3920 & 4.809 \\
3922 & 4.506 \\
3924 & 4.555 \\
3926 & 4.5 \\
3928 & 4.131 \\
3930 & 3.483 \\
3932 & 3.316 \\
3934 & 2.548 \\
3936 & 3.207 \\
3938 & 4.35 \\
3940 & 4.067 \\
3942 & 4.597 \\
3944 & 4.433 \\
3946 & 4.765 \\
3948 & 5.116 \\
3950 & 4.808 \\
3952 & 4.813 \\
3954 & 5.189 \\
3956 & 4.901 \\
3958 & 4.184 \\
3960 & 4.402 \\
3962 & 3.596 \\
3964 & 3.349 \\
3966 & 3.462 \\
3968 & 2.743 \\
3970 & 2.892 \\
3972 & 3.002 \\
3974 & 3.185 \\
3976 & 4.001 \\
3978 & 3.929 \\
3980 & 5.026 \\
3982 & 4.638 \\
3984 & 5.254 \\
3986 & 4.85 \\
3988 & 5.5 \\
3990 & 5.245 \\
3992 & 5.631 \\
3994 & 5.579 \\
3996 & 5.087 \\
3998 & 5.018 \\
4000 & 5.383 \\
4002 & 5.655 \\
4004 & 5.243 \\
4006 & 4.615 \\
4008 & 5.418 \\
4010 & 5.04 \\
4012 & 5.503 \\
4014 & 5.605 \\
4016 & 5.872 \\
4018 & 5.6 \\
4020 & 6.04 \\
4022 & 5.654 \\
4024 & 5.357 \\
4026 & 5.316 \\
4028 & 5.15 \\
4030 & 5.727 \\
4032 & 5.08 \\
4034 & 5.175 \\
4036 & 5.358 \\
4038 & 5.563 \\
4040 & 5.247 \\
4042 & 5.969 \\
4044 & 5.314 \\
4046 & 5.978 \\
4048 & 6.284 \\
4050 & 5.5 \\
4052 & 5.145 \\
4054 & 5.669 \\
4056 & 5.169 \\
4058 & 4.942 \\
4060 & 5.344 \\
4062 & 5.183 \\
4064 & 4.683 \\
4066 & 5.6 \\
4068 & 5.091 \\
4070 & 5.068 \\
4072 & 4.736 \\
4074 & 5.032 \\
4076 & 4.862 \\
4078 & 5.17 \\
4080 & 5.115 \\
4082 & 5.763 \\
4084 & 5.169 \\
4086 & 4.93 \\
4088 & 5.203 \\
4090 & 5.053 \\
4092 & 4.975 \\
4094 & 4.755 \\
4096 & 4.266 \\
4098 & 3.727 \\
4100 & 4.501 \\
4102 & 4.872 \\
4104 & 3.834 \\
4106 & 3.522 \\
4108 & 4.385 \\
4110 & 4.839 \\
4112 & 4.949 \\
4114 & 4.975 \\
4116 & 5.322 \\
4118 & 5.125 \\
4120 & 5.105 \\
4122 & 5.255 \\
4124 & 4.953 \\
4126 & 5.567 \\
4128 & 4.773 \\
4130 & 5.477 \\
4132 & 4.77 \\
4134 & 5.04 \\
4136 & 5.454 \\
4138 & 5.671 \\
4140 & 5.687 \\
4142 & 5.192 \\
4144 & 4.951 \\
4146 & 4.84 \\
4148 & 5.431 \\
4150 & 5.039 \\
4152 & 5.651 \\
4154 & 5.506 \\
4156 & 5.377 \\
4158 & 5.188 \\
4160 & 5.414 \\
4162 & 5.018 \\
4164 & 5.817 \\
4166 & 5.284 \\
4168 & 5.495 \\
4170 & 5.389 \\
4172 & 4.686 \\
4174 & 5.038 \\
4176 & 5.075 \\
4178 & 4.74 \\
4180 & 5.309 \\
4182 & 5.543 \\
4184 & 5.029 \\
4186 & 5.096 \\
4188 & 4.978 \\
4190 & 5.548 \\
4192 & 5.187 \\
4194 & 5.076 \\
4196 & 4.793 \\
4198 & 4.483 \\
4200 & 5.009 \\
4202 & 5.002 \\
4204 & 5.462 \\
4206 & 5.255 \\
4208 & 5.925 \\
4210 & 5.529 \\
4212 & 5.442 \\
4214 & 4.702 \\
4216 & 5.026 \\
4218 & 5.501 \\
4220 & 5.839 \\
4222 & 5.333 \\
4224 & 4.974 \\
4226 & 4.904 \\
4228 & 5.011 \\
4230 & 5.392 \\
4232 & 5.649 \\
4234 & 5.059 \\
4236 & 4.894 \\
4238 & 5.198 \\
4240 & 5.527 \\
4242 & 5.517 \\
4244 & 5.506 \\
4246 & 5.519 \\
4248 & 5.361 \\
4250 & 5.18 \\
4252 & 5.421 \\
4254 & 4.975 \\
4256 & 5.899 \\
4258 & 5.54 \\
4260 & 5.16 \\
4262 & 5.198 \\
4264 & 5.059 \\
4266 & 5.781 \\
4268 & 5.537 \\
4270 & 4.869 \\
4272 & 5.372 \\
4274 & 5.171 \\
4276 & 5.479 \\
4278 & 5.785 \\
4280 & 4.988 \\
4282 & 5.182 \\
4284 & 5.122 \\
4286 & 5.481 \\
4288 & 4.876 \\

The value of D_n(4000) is 1.31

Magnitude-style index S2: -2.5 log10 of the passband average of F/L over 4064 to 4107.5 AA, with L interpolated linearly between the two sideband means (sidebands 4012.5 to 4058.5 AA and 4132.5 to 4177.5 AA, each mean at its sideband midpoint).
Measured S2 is 0.13 mag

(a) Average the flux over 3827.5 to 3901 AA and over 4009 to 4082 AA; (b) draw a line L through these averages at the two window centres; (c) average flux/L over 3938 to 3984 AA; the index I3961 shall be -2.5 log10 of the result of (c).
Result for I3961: 0.14 mag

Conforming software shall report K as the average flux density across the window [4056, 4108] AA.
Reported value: 4.85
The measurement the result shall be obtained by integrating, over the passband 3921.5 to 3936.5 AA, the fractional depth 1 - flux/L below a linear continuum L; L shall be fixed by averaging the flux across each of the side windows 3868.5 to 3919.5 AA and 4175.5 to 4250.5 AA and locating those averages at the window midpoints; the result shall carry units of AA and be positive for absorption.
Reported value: 2.12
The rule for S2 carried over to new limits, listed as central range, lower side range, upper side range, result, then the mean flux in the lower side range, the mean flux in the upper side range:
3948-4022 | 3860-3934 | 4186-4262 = -0.04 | 4.29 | 5.26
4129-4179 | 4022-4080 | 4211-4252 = 0.01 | 5.31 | 5.28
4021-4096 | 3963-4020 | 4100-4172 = -0.08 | 4.75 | 5.1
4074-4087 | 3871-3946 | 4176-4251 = -0.08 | 4.2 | 5.23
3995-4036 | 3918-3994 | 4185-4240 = -0.20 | 4.27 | 5.2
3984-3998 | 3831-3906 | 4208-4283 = -0.17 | 4.14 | 5.32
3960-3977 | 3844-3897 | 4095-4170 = 0.34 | 4.28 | 5.04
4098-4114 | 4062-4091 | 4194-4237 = 0.16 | 5.11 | 5.2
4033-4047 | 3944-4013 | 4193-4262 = -0.16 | 4.62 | 5.27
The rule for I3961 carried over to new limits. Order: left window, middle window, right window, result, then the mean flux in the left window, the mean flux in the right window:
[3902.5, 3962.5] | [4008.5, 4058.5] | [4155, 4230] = -0.16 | 4.42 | 5.2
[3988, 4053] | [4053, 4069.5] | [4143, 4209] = 0.04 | 5.45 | 5.2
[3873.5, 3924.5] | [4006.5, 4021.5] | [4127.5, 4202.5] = -0.18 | 4.31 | 5.19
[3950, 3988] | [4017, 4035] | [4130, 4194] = -0.22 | 4.14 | 5.24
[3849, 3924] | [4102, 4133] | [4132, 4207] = 0.04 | 4.42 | 5.2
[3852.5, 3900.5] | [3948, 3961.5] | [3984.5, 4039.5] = 0.04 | 4.23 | 5.38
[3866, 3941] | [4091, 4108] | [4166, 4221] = 0.13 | 4.2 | 5.19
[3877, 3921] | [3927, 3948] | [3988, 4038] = 0.18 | 4.25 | 5.4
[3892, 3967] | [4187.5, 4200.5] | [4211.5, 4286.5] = 0.03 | 4.33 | 5.3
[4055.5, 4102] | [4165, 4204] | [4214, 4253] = 0.02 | 4.97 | 5.29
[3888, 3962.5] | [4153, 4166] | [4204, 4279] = -0.06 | 4.34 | 5.34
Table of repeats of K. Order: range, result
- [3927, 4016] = 4.49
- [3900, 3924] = 4.71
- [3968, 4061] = 5.14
